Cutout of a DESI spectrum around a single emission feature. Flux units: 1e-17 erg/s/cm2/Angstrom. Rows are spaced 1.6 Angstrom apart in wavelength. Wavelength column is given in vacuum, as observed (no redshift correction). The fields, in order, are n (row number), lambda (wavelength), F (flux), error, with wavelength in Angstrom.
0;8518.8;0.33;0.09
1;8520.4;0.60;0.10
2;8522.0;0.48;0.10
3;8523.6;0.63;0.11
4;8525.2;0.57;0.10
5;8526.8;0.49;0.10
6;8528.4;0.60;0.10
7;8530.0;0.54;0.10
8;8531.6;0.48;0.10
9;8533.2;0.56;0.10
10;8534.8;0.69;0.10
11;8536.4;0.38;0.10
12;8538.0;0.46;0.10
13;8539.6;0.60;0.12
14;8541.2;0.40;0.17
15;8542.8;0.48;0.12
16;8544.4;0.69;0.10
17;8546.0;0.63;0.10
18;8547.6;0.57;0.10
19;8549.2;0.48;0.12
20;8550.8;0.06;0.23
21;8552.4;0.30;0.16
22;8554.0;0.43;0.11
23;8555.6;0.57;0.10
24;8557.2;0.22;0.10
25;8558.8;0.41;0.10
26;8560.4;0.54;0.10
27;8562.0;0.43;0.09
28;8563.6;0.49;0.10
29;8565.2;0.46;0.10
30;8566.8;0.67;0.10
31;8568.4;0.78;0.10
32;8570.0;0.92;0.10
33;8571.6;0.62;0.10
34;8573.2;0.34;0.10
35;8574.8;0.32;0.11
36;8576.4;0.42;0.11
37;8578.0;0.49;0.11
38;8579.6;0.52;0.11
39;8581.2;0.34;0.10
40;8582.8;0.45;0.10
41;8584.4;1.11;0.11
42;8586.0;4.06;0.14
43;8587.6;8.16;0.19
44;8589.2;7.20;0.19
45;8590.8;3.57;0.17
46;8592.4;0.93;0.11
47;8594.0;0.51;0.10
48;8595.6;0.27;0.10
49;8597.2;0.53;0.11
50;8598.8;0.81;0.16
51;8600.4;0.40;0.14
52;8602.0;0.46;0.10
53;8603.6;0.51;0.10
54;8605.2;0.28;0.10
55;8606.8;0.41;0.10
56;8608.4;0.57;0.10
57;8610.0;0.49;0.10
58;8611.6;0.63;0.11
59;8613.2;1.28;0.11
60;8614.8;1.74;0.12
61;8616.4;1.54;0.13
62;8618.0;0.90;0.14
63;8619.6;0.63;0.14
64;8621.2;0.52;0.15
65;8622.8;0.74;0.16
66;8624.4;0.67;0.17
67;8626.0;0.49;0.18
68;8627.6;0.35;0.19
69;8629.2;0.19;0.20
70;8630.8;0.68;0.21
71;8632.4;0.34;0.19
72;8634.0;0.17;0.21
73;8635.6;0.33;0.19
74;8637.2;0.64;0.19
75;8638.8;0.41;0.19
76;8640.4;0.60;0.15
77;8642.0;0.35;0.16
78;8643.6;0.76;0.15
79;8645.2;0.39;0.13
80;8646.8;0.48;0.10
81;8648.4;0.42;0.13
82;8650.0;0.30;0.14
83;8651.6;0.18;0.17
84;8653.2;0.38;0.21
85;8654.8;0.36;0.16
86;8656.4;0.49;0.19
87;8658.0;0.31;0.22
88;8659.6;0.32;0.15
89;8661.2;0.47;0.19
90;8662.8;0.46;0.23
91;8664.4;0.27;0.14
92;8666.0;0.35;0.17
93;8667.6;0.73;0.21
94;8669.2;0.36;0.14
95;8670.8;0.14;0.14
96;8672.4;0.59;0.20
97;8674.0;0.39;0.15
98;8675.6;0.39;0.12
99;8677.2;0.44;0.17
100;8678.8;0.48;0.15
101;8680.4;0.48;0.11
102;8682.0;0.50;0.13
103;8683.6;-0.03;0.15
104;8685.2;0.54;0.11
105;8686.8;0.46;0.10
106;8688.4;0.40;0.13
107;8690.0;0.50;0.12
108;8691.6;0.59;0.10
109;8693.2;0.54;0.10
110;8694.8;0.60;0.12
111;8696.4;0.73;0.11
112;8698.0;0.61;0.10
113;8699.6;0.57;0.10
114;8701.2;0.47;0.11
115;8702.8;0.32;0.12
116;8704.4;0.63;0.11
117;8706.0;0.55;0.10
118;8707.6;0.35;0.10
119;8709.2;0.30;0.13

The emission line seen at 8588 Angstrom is H-alpha 6563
